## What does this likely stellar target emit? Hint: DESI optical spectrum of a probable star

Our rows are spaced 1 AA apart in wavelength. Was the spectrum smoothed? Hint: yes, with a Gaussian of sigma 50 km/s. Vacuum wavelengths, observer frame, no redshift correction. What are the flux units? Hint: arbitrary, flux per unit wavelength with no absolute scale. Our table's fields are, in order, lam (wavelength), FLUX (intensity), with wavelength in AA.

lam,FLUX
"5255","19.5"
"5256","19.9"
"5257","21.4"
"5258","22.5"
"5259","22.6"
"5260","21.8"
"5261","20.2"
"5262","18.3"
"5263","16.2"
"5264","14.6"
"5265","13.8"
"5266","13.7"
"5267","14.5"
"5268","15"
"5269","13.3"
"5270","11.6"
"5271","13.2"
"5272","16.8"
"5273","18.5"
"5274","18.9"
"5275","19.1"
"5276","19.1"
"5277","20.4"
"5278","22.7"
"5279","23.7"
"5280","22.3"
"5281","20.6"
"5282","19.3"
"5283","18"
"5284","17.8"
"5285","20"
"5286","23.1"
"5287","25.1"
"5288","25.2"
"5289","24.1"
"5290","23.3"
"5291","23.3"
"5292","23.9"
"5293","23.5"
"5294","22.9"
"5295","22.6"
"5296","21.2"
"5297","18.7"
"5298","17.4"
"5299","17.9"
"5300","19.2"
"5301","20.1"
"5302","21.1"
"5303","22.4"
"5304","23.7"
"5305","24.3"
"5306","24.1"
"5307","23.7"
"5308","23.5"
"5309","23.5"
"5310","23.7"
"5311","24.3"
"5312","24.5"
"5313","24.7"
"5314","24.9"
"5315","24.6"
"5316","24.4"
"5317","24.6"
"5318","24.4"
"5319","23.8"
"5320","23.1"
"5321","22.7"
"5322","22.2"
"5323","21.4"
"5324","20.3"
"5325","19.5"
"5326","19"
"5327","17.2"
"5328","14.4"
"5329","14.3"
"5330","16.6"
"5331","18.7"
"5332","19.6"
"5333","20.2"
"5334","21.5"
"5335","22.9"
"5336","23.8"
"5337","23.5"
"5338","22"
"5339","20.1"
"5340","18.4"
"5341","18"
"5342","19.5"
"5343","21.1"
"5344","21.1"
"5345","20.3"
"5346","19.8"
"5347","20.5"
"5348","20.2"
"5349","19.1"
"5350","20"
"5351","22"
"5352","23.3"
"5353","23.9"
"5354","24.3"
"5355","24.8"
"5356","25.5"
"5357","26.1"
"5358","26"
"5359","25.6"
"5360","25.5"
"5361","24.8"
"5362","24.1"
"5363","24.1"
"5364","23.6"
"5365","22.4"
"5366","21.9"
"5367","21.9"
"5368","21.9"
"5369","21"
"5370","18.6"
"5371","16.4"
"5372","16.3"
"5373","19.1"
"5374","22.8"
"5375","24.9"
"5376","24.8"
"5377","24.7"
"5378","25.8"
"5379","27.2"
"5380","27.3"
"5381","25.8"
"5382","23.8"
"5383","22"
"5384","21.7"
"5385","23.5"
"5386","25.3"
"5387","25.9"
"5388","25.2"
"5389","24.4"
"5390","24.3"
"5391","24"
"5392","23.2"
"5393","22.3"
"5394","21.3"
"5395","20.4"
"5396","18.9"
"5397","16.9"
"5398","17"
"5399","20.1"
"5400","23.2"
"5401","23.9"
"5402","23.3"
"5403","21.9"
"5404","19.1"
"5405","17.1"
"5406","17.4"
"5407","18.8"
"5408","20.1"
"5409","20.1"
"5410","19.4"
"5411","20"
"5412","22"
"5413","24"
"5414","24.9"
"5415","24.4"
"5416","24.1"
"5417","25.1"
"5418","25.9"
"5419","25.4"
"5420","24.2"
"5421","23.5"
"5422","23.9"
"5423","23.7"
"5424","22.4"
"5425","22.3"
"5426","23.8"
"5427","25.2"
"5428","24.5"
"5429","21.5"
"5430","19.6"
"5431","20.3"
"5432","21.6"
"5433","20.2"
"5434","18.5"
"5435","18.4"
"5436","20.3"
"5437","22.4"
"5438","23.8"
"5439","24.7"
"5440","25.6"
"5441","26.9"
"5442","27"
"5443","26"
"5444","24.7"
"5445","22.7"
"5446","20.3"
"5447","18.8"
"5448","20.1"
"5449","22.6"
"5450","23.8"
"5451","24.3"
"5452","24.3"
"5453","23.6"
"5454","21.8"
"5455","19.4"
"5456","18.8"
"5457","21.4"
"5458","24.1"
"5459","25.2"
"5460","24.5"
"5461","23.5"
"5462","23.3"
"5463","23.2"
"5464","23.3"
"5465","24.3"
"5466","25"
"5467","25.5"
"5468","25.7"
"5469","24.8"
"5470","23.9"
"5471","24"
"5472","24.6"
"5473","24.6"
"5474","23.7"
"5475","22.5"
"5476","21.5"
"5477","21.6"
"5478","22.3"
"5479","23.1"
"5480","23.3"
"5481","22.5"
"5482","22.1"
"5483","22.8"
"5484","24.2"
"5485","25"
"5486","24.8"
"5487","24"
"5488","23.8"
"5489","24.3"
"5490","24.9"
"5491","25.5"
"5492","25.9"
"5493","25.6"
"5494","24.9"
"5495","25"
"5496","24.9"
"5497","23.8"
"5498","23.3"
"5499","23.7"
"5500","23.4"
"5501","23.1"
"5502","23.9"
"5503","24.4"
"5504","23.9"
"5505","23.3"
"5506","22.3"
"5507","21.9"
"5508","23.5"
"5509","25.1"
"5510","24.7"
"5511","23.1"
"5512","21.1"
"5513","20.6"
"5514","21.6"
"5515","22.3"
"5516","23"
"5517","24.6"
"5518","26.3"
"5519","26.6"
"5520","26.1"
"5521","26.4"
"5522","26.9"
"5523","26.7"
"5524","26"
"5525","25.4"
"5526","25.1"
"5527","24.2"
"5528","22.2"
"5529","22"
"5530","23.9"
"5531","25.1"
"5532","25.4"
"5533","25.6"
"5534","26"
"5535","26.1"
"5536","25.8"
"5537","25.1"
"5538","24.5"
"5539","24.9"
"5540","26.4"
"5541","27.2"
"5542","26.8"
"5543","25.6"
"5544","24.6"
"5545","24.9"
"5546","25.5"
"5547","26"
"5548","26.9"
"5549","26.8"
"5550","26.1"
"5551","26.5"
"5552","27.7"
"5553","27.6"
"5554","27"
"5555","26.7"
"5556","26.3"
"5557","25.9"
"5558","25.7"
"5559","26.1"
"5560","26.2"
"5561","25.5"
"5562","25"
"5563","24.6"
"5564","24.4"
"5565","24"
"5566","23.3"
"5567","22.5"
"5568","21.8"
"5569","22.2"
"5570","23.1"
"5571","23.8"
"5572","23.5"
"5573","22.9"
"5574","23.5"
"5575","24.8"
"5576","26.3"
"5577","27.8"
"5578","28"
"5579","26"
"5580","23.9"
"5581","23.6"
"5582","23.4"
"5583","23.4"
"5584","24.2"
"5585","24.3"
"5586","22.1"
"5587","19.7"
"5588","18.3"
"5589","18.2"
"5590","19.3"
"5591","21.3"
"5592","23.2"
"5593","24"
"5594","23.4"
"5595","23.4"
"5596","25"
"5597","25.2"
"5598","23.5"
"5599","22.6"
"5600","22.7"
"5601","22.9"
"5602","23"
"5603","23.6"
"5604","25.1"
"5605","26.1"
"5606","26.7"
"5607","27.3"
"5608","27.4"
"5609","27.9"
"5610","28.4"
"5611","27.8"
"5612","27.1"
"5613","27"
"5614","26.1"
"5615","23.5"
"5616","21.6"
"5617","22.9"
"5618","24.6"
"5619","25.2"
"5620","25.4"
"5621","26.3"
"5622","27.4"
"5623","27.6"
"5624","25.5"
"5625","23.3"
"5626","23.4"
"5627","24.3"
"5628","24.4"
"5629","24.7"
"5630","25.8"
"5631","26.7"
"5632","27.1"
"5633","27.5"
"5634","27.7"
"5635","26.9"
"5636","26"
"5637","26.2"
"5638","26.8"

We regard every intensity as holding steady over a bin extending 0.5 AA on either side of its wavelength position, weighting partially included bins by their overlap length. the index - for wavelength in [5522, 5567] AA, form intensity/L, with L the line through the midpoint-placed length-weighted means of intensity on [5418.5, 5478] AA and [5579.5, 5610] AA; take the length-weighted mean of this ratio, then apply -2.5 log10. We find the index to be -0.09 mag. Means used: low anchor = 23.1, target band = 25.5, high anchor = 23.6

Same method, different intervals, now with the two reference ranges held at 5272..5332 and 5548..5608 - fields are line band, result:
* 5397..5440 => 0.04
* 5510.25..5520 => 0.01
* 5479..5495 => -0.04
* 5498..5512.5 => 0.01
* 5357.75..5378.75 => -0.03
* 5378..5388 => -0.11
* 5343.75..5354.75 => 0.03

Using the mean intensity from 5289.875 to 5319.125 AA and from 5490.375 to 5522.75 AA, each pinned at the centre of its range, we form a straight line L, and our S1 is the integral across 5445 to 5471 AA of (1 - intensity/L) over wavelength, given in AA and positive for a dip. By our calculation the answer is 0.8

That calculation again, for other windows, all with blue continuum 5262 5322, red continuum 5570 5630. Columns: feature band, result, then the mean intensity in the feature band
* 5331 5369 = -1.2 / 22.2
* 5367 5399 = -0.8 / 22.4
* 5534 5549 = -1.3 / 25.8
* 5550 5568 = -1.2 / 25.5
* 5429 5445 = -0.1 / 22.6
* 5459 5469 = -0.7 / 24.3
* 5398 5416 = 0.8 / 21.1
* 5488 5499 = -0.7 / 24.7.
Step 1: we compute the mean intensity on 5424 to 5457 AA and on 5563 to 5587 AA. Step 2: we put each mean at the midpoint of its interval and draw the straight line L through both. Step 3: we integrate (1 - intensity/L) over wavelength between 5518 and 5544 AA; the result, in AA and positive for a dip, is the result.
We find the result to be -2.2 AA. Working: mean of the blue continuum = 22.4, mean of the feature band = 25.4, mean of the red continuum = 24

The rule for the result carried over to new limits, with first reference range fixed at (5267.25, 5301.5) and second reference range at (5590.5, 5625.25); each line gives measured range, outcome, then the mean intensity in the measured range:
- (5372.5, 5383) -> -1.5 AA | 24.5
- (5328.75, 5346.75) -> 0.6 AA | 20.2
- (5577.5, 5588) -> 0.4 AA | 23.6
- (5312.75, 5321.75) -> -1.6 AA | 24.1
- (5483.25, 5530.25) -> -1.5 AA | 24.2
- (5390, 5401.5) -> 0.3 AA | 21.2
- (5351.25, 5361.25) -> -1.8 AA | 24.9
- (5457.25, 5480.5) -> -1.0 AA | 23.8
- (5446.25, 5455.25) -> 0.2 AA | 22.1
